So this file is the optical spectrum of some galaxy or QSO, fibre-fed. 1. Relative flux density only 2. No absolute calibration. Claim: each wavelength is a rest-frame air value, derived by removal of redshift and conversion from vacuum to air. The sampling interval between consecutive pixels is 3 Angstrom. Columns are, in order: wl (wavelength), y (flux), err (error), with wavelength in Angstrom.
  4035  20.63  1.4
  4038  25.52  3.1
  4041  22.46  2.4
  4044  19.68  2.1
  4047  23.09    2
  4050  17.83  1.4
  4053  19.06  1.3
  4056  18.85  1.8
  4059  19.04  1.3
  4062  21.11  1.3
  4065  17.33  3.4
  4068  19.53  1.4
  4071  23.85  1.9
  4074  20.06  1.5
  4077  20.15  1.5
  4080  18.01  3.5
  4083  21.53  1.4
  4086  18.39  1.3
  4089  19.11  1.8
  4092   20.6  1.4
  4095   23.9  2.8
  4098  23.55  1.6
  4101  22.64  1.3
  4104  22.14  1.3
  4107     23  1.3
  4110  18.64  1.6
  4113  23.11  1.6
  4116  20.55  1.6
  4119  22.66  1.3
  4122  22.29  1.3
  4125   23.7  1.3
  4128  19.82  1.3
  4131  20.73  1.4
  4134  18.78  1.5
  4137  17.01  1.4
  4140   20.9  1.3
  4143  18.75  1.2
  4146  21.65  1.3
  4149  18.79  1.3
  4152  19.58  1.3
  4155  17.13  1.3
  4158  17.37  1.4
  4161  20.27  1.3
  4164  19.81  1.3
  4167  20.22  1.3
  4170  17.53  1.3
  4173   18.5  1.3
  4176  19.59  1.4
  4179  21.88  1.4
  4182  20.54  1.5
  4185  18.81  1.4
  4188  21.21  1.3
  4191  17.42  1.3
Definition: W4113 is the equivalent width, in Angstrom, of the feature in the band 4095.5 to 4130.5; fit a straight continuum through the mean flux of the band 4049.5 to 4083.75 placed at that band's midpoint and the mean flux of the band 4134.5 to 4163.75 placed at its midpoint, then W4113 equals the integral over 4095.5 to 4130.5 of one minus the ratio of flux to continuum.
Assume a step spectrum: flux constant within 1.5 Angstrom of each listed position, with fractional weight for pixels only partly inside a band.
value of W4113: -4.8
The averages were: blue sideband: 19.7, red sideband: 19.1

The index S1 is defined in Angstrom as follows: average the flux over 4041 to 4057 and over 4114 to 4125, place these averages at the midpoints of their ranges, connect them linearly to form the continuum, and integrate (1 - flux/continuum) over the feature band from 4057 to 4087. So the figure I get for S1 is 1.1 Angstrom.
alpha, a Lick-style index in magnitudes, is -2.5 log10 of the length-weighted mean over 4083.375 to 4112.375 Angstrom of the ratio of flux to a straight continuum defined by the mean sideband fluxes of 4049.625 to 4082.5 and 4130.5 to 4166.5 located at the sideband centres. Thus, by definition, -0.102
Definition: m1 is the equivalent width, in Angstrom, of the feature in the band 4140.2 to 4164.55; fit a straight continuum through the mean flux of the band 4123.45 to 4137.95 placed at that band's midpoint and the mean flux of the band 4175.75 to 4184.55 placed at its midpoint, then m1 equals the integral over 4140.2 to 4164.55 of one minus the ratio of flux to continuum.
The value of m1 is 1.3 Angstrom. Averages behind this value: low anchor 20.1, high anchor 20.6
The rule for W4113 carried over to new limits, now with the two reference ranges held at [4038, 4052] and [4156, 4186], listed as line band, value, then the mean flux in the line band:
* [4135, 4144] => 0.4 Angstrom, 18.9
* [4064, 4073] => 0.2 Angstrom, 20.4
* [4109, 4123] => -0.9 Angstrom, 21.5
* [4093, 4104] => -1.4 Angstrom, 23.1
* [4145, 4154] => 0.0 Angstrom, 19.8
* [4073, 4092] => 1.0 Angstrom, 19.6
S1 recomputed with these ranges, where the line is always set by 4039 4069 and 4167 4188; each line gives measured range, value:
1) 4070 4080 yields -0.4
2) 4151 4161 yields 0.7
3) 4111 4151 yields -1.8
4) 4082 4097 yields -0.7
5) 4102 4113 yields -1.0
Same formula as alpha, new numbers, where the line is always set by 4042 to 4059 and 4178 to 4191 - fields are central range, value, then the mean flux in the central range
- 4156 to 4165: 0.062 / 19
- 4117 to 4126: -0.139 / 22.7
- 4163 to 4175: 0.063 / 19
